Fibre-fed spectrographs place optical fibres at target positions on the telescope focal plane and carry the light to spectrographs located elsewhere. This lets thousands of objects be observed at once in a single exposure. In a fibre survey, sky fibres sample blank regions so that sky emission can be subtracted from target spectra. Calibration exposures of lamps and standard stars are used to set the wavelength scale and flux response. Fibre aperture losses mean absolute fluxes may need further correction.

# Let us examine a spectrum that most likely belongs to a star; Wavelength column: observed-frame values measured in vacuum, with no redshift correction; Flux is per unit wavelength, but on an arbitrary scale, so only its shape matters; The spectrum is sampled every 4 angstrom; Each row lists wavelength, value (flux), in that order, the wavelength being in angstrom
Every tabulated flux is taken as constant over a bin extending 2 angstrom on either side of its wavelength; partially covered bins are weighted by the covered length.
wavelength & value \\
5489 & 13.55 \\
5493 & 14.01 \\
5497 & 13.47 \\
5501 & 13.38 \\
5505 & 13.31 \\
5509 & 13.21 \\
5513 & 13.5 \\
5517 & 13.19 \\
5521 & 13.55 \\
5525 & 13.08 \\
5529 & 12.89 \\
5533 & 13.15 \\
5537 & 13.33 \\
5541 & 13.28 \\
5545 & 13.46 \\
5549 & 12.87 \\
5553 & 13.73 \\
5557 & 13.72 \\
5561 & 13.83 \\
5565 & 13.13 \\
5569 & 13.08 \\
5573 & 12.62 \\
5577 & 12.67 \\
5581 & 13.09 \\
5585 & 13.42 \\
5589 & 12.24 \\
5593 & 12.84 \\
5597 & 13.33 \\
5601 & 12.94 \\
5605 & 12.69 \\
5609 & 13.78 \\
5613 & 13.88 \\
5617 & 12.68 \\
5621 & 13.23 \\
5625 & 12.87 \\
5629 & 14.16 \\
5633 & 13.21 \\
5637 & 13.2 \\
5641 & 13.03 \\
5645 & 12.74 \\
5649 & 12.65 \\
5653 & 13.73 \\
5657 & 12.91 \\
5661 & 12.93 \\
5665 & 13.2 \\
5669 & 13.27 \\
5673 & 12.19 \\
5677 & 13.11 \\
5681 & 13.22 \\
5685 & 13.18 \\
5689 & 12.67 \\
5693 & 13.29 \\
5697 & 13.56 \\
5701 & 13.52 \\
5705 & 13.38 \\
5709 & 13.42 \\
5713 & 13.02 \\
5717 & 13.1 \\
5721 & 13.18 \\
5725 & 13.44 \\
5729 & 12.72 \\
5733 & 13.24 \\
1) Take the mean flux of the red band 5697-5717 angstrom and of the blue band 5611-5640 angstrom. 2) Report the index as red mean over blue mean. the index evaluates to 1.0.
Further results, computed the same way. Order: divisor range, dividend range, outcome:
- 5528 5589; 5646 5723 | 1.00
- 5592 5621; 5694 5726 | 1.01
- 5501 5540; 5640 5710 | 0.99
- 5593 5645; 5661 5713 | 1.00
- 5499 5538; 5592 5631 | 1.00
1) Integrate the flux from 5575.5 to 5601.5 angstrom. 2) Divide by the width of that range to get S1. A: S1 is 12.9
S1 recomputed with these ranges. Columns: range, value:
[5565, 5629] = 13.1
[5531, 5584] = 13.2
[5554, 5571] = 13.5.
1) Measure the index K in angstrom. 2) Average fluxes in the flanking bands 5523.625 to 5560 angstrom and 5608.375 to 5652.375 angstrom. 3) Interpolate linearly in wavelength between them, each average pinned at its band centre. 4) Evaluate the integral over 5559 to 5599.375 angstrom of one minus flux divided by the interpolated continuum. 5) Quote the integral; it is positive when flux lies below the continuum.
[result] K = 0.73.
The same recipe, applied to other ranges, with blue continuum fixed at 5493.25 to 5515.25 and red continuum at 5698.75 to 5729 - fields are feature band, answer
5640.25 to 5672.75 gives 0.7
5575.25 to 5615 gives 0.8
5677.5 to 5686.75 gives 0.1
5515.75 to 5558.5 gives 0.3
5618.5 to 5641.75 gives 0.1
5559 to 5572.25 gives 0.1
